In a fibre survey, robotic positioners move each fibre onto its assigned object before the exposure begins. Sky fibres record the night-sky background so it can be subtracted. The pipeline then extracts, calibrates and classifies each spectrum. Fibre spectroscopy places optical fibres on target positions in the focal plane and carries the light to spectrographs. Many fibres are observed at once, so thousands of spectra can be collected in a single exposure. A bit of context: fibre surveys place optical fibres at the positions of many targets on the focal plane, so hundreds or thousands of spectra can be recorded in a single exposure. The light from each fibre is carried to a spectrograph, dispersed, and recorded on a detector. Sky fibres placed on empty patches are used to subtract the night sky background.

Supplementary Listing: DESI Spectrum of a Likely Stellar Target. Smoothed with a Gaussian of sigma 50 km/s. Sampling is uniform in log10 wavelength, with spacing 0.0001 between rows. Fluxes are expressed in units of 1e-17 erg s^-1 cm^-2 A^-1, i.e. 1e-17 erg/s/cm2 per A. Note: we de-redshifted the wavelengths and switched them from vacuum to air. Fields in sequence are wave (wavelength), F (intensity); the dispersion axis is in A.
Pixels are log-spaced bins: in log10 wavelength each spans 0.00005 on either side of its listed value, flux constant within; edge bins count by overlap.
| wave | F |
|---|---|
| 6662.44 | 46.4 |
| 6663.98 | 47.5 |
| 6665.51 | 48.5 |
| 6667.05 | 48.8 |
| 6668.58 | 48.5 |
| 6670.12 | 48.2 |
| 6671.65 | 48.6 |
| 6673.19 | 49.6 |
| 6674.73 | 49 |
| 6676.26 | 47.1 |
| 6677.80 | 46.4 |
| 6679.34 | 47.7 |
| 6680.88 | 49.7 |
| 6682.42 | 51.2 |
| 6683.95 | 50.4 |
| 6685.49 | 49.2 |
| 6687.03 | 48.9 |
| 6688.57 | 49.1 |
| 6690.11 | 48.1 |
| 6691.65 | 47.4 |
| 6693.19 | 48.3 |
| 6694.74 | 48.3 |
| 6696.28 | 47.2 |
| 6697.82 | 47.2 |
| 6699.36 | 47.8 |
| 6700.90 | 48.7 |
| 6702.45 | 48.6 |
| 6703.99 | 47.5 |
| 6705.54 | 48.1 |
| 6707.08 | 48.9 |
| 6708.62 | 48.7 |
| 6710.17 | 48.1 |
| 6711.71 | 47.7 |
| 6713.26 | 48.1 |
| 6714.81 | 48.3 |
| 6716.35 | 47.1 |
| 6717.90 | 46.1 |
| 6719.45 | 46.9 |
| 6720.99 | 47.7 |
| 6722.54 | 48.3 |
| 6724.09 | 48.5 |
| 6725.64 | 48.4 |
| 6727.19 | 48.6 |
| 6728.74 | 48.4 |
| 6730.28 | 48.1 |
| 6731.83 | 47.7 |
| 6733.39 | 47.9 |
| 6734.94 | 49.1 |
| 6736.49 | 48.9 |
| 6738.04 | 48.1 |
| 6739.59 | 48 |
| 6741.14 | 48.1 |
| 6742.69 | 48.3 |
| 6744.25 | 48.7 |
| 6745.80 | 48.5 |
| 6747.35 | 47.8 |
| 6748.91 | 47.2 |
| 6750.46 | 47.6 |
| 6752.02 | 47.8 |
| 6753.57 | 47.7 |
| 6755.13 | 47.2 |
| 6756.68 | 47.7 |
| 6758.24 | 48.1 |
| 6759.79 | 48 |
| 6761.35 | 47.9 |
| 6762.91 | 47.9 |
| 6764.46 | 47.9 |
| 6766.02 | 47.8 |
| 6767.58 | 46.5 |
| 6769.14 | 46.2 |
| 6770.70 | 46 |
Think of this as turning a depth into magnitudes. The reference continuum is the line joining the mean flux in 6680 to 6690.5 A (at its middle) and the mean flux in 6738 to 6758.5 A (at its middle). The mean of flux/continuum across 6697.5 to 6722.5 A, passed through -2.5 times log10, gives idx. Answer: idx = 0.02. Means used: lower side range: 49.6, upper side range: 47.9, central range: 47.9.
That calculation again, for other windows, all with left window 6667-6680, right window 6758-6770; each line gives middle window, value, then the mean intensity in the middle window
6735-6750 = -0.01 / 48.2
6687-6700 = 0.00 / 48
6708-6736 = 0.00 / 48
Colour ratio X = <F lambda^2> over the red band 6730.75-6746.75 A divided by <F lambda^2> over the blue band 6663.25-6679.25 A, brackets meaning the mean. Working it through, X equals 1.02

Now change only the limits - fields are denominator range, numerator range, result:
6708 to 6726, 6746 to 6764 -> 1.01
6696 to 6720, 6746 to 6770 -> 1.01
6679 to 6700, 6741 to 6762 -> 1.00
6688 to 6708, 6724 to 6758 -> 1.01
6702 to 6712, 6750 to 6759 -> 1.00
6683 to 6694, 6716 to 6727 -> 0.99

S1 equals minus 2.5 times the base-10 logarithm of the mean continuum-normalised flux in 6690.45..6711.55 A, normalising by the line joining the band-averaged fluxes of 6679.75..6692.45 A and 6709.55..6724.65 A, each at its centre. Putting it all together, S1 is 0.009 mag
